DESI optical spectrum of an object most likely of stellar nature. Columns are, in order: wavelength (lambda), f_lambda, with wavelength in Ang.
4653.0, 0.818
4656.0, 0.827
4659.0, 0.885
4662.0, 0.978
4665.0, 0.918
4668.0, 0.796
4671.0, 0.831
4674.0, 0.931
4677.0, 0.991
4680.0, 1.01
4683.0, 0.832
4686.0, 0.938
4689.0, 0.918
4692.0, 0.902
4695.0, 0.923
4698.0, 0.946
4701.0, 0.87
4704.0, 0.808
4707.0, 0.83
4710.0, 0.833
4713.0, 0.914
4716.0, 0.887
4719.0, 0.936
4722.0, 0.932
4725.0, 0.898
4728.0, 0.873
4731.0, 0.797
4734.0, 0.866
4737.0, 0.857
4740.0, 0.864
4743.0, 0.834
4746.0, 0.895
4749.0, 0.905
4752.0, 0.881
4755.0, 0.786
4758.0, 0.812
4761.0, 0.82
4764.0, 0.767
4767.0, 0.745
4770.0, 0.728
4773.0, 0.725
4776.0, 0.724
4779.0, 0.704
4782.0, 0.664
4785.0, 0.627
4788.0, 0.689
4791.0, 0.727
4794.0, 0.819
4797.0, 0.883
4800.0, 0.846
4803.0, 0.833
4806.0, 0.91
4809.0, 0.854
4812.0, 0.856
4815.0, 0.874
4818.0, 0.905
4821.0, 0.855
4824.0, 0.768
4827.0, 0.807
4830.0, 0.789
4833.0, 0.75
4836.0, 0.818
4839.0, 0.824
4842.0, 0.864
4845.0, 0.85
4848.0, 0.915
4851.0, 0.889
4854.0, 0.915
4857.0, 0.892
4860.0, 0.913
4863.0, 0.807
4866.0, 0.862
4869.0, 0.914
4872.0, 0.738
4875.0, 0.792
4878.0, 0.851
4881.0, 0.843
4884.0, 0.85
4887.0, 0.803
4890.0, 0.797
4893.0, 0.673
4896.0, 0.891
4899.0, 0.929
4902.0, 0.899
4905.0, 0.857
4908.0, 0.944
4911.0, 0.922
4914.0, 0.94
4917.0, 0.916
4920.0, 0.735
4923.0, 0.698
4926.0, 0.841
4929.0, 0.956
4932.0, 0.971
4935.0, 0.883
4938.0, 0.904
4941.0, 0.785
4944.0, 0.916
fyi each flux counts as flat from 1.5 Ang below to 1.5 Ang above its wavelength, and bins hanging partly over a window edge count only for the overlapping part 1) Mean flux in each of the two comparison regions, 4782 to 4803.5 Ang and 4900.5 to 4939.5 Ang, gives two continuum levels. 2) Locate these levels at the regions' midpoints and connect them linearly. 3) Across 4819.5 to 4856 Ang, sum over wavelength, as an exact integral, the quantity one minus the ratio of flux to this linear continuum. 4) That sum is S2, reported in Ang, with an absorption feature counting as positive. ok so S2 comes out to -1.4 Ang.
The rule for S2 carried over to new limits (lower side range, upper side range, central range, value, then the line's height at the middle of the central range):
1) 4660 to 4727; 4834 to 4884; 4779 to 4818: 3.22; 0.871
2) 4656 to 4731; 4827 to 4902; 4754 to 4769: 1.54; 0.874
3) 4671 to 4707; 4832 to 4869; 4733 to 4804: 7.60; 0.885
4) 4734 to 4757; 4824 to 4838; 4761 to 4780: 2.25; 0.839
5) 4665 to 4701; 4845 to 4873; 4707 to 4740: 0.90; 0.901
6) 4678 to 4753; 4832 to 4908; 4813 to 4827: 0.24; 0.861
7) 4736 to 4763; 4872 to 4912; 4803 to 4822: -0.58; 0.847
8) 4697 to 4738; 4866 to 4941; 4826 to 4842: 1.09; 0.862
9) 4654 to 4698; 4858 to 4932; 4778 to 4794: 3.36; 0.879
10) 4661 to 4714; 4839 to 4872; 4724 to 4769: 2.57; 0.889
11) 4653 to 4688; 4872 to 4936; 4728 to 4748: 0.71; 0.887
